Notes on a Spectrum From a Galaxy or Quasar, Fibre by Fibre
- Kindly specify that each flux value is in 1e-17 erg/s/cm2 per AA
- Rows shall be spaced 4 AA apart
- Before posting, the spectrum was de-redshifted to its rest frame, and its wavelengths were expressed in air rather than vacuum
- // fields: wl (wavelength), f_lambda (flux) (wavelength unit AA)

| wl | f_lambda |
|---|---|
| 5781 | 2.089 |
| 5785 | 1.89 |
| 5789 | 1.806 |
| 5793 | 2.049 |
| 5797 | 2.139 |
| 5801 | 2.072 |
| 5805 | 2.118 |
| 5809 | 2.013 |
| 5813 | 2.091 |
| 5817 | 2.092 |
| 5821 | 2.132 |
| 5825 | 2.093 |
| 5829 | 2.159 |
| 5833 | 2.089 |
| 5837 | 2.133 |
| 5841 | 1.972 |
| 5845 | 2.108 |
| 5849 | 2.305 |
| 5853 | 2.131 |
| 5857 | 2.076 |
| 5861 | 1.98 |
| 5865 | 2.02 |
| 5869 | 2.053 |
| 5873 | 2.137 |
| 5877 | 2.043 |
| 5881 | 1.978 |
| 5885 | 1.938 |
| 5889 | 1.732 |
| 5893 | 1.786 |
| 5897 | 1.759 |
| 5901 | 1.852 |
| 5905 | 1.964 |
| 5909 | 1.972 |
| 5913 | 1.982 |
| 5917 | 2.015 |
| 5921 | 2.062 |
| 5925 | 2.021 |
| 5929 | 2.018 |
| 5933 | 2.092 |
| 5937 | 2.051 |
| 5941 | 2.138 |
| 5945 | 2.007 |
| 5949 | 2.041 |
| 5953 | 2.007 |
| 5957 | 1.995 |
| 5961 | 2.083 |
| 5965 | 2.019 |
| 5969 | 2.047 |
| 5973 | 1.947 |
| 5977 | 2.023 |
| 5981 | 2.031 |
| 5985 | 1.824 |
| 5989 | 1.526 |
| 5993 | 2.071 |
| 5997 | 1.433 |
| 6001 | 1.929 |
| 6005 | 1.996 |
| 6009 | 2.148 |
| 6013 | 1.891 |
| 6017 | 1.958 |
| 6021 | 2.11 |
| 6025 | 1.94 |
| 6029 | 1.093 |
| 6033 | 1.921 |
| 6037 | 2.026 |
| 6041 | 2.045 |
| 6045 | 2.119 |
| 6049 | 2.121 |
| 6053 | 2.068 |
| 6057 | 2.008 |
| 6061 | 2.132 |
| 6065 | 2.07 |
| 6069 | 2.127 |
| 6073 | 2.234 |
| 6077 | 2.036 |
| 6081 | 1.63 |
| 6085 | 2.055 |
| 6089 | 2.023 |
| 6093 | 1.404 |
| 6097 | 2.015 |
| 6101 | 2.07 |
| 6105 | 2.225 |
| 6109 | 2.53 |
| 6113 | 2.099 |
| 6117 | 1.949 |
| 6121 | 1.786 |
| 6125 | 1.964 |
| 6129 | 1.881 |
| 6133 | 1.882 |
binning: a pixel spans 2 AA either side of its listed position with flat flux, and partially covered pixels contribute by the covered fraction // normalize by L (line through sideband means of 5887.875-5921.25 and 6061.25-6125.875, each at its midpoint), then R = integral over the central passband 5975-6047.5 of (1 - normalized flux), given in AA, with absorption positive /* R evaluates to 2.61 AA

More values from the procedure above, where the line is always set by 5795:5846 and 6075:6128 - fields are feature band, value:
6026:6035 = 2.0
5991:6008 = 1.2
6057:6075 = -1.2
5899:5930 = 1.1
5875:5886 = 0.4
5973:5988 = 0.7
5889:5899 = 1.5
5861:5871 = 0.2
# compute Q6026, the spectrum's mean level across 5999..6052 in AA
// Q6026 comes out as 1.95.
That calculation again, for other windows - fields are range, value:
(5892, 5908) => 1.85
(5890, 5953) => 1.98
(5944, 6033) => 1.91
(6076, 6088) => 1.91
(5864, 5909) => 1.93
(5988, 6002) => 1.74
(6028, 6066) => 1.98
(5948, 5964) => 2.03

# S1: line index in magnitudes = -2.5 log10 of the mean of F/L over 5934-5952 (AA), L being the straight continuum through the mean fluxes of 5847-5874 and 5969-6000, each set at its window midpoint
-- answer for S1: -0.07 mag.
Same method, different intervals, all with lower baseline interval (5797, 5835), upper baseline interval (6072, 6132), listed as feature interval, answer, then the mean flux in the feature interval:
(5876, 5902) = 0.11 mag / 1.86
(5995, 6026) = 0.05 mag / 1.93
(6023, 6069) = 0.02 mag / 1.97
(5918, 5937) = 0.00 mag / 2.05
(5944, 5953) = 0.01 mag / 2.02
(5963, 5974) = 0.02 mag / 2.01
